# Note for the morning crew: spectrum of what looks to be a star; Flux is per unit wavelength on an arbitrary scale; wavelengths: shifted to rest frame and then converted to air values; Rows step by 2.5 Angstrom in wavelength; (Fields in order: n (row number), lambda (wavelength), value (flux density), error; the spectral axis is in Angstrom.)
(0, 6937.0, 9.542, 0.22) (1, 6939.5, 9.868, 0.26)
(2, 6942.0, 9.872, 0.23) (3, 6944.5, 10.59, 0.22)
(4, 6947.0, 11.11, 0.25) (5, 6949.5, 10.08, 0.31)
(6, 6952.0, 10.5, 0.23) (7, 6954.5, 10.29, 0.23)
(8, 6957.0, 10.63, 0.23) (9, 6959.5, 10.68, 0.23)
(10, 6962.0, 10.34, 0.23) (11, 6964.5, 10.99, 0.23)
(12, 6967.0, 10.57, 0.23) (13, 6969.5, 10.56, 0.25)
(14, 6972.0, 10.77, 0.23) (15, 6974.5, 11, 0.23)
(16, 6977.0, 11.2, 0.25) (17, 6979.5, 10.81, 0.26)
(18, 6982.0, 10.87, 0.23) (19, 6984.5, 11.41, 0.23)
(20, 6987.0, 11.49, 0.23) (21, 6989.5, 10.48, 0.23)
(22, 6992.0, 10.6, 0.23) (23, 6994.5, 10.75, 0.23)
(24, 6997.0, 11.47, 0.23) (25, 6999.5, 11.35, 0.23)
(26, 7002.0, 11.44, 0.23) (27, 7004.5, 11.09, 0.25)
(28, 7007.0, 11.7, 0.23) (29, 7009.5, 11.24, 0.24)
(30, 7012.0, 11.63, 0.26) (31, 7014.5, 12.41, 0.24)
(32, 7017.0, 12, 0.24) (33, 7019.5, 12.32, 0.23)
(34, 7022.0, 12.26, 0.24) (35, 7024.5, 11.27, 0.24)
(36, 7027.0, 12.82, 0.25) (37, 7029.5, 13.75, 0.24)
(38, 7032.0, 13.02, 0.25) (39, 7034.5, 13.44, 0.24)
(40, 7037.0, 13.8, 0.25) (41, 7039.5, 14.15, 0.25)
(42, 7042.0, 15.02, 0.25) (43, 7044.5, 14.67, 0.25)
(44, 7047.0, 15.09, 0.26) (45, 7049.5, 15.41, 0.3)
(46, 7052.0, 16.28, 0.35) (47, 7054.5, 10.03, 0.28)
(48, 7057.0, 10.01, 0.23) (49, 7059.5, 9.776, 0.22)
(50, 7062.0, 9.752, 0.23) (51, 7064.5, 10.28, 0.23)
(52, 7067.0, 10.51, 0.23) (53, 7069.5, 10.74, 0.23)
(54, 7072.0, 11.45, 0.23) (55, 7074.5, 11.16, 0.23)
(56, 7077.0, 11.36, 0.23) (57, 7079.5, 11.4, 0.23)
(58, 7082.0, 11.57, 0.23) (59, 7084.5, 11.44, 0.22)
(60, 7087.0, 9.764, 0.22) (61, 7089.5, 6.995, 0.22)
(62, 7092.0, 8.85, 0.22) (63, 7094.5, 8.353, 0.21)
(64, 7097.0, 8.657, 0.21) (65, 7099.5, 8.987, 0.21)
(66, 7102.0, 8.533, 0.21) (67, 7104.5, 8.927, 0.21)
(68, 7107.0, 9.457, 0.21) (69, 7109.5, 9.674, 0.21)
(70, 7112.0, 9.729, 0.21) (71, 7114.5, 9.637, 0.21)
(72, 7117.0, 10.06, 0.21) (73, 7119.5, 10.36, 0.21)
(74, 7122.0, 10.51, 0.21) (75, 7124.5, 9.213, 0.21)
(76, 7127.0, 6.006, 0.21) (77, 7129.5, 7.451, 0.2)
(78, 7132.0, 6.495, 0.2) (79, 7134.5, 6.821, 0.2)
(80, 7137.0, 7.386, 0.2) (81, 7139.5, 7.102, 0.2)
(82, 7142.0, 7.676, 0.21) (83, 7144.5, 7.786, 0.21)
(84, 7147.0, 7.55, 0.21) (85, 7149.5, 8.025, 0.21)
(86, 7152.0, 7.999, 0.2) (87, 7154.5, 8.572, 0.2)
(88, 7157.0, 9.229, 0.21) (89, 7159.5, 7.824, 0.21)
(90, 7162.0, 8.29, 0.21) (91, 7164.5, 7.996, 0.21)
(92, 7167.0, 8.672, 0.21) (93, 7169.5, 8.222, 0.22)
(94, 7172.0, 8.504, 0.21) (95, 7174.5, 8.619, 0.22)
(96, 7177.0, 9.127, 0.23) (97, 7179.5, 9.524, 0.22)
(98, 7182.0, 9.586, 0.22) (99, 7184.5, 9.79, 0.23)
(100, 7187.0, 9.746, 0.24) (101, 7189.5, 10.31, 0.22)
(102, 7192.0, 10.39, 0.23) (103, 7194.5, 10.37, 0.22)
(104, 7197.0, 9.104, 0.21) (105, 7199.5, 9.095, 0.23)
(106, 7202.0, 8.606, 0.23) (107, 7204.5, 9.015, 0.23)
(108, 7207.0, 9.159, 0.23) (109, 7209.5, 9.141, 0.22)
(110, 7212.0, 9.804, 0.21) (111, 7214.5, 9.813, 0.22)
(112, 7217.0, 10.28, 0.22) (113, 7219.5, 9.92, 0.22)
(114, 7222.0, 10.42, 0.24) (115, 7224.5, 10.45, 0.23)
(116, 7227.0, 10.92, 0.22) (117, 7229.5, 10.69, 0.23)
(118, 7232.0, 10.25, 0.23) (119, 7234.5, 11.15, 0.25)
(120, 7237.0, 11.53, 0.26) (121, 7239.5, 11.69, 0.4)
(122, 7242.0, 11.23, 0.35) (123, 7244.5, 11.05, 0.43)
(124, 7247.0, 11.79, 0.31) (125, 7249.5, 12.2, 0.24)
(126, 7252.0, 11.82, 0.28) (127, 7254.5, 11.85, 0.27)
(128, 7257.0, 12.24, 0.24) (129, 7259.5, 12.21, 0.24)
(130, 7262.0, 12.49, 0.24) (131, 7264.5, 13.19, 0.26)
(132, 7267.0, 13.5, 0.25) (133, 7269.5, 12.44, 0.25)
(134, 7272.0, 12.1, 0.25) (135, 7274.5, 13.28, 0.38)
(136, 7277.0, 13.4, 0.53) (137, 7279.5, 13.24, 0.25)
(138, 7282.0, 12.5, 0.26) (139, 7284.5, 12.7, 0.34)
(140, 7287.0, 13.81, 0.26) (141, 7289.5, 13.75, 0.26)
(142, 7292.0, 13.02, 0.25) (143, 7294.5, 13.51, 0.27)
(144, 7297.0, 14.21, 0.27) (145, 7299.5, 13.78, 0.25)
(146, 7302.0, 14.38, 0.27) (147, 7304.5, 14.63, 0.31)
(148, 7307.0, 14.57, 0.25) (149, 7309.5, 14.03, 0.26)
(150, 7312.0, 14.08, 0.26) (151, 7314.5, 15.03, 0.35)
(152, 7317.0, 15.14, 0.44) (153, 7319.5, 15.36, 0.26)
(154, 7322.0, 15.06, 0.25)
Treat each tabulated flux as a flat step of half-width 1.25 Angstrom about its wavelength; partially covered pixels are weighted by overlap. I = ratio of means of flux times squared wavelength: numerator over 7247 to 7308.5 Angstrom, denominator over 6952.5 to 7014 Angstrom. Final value 1.3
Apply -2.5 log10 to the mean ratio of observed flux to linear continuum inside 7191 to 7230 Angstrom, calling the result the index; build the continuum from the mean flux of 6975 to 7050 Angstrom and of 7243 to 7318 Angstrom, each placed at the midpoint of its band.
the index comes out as 0.30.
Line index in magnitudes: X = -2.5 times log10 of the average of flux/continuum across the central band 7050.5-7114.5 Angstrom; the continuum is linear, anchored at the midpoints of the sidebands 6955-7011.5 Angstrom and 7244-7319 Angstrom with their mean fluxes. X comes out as 0.15 mag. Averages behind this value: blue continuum 11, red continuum 13.2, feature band 10.2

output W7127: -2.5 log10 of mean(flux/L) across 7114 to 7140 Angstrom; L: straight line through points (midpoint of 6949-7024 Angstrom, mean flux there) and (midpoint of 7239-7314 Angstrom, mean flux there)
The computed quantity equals 0.41 mag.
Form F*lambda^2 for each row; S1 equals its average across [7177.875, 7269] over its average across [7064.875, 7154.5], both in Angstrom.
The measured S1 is 1.2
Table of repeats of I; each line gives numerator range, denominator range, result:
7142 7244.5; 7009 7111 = 0.86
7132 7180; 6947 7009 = 0.78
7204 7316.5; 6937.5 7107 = 1.16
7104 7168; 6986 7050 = 0.70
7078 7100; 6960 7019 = 0.89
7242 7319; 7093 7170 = 1.63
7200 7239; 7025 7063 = 0.81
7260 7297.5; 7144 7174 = 1.64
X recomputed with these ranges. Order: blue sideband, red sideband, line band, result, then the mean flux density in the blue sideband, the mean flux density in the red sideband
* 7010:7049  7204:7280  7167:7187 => 0.30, 13.2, 11.4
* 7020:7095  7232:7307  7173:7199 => 0.27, 11.9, 12.7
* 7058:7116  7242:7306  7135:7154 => 0.37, 9.87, 12.9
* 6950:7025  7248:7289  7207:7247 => 0.18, 11.1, 12.7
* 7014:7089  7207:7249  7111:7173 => 0.35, 12.2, 10.6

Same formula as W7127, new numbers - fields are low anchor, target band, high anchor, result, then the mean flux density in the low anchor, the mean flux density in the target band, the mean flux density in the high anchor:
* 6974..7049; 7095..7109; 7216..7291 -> 0.33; 12.2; 8.92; 11.9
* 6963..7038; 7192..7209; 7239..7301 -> 0.31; 11.6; 9.31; 12.7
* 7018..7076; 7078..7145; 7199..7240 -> 0.29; 12.5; 8.87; 10.1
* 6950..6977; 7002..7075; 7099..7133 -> -0.25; 10.6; 12.3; 8.95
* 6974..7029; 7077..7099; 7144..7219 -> 0.07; 11.5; 9.71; 9.03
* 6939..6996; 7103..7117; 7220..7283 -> 0.18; 10.7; 9.52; 11.9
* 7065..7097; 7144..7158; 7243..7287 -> 0.33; 10.2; 8.2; 12.5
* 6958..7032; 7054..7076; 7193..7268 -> 0.08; 11.4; 10.4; 10.8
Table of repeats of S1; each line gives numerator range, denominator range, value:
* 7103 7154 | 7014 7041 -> 0.67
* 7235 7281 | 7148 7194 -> 1.41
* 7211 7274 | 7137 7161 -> 1.48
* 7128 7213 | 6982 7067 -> 0.74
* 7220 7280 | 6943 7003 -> 1.18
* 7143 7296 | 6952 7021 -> 1.02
